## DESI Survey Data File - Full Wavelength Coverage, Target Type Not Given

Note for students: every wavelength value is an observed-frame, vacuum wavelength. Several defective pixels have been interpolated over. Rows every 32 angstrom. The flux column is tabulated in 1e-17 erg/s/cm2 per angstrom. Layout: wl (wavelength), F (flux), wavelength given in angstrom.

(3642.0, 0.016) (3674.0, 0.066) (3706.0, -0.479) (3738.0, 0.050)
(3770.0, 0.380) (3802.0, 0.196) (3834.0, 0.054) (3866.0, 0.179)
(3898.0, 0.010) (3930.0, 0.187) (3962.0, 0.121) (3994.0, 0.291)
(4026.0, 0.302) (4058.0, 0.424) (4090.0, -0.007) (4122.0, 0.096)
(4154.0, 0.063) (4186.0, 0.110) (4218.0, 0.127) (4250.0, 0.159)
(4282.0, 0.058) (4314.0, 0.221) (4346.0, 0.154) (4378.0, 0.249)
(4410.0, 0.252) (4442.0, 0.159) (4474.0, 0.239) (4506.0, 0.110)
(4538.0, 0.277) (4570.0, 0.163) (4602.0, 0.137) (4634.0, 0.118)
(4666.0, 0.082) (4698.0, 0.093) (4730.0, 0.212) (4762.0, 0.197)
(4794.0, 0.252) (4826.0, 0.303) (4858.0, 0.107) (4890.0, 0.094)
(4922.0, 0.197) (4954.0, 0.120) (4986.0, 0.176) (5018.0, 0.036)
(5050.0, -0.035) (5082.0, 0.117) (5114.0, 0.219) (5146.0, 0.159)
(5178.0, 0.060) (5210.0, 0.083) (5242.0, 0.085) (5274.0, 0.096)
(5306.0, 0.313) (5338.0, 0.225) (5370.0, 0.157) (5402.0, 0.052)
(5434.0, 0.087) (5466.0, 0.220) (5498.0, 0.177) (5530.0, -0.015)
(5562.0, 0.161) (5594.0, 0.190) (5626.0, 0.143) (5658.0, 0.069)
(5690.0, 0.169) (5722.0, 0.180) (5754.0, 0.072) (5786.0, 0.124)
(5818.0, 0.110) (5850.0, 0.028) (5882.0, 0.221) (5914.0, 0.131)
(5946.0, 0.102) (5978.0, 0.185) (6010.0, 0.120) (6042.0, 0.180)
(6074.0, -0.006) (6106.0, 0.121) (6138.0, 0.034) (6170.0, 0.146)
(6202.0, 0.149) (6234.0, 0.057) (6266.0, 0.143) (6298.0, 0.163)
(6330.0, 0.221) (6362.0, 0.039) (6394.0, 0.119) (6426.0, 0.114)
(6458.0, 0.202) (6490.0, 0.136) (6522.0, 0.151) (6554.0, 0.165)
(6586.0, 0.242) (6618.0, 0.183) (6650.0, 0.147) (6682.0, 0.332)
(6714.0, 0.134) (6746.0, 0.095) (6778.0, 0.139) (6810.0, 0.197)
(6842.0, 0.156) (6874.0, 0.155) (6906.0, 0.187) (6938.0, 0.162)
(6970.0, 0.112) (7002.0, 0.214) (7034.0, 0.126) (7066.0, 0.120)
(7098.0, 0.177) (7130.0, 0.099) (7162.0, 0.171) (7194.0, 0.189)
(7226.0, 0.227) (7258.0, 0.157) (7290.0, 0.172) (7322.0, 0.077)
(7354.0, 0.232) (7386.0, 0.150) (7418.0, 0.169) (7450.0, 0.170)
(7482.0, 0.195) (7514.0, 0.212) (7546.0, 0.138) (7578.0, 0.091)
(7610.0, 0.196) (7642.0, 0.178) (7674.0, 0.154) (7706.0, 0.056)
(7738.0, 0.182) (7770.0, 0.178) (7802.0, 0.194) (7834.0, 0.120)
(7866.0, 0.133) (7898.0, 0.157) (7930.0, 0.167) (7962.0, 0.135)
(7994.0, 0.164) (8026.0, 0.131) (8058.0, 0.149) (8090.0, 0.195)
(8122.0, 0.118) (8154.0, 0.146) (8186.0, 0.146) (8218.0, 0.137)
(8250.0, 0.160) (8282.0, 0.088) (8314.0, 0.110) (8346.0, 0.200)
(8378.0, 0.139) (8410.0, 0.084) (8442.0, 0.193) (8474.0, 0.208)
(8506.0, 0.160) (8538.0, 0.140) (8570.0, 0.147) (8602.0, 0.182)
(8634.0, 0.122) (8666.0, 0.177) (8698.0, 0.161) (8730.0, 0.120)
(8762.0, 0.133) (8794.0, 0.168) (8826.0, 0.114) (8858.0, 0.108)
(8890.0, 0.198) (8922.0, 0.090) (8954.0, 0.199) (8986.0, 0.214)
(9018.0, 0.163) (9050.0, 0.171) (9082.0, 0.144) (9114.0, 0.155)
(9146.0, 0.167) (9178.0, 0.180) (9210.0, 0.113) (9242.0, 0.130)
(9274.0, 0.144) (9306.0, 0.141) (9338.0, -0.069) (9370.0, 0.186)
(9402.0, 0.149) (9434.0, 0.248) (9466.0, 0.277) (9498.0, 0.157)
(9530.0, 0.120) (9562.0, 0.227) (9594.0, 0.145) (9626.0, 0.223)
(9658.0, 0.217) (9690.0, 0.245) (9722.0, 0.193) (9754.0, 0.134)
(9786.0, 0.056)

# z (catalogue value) 0.79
